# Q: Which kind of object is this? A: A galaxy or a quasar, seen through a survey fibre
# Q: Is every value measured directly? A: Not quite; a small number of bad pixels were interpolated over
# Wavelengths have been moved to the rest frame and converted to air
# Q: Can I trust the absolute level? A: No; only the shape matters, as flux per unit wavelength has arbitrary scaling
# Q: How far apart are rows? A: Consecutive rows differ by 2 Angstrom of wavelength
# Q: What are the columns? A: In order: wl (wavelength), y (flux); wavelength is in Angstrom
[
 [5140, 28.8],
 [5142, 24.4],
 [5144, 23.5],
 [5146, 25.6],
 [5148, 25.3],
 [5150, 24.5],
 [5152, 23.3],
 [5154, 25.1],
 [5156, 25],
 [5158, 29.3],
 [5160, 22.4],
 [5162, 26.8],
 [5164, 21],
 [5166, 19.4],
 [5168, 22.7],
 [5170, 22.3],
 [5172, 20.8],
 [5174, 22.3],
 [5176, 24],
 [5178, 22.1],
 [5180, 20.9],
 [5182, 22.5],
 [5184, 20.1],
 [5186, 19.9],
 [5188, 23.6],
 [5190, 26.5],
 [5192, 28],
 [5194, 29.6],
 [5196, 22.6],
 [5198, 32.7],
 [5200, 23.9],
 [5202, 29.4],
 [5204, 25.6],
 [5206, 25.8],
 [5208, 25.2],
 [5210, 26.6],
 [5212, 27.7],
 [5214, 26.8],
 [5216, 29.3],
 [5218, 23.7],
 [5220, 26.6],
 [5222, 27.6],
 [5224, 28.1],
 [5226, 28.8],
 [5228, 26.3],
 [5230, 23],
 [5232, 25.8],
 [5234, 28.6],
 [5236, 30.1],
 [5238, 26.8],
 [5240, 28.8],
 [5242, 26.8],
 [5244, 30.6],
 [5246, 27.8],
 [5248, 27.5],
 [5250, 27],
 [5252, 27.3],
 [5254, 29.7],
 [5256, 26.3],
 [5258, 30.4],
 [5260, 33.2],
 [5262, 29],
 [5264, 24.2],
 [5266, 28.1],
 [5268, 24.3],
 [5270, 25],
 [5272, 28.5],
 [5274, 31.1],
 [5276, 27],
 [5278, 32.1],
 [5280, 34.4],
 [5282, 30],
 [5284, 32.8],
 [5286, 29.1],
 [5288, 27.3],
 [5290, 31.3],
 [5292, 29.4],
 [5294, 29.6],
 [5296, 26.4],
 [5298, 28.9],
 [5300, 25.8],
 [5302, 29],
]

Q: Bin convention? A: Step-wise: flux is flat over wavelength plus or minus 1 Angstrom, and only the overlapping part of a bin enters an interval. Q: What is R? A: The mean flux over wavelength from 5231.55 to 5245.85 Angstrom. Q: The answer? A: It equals 28.3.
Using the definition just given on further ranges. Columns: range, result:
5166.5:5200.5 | 23.7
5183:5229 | 26.3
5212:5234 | 26.7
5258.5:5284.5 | 29.2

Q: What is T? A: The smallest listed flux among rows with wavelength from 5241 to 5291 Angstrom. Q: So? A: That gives 24.2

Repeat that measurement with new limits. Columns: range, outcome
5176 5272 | 19.9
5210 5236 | 23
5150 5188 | 19.4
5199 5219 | 23.7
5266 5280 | 24.3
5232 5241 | 25.8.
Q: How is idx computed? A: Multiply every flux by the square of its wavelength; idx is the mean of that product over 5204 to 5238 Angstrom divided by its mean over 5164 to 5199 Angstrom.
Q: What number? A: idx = 1.2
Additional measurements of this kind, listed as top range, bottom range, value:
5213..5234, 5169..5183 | 1.23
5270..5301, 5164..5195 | 1.34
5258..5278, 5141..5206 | 1.20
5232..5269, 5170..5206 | 1.18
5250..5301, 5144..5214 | 1.22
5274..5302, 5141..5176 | 1.31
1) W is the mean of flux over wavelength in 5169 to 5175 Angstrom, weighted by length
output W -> 21.8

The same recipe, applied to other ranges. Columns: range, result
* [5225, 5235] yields 26.5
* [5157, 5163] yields 26.2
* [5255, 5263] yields 29.7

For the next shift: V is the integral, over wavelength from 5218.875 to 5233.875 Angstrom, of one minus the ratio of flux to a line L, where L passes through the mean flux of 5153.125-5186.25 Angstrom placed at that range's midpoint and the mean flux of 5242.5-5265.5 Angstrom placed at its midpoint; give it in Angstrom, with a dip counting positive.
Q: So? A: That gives -0.1 Angstrom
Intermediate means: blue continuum 22.8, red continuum 28.4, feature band 26.7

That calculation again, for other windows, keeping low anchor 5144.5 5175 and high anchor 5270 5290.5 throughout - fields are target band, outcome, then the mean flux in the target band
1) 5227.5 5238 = 0.3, 26.8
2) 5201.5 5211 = -0.1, 26.4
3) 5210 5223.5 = -0.1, 27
